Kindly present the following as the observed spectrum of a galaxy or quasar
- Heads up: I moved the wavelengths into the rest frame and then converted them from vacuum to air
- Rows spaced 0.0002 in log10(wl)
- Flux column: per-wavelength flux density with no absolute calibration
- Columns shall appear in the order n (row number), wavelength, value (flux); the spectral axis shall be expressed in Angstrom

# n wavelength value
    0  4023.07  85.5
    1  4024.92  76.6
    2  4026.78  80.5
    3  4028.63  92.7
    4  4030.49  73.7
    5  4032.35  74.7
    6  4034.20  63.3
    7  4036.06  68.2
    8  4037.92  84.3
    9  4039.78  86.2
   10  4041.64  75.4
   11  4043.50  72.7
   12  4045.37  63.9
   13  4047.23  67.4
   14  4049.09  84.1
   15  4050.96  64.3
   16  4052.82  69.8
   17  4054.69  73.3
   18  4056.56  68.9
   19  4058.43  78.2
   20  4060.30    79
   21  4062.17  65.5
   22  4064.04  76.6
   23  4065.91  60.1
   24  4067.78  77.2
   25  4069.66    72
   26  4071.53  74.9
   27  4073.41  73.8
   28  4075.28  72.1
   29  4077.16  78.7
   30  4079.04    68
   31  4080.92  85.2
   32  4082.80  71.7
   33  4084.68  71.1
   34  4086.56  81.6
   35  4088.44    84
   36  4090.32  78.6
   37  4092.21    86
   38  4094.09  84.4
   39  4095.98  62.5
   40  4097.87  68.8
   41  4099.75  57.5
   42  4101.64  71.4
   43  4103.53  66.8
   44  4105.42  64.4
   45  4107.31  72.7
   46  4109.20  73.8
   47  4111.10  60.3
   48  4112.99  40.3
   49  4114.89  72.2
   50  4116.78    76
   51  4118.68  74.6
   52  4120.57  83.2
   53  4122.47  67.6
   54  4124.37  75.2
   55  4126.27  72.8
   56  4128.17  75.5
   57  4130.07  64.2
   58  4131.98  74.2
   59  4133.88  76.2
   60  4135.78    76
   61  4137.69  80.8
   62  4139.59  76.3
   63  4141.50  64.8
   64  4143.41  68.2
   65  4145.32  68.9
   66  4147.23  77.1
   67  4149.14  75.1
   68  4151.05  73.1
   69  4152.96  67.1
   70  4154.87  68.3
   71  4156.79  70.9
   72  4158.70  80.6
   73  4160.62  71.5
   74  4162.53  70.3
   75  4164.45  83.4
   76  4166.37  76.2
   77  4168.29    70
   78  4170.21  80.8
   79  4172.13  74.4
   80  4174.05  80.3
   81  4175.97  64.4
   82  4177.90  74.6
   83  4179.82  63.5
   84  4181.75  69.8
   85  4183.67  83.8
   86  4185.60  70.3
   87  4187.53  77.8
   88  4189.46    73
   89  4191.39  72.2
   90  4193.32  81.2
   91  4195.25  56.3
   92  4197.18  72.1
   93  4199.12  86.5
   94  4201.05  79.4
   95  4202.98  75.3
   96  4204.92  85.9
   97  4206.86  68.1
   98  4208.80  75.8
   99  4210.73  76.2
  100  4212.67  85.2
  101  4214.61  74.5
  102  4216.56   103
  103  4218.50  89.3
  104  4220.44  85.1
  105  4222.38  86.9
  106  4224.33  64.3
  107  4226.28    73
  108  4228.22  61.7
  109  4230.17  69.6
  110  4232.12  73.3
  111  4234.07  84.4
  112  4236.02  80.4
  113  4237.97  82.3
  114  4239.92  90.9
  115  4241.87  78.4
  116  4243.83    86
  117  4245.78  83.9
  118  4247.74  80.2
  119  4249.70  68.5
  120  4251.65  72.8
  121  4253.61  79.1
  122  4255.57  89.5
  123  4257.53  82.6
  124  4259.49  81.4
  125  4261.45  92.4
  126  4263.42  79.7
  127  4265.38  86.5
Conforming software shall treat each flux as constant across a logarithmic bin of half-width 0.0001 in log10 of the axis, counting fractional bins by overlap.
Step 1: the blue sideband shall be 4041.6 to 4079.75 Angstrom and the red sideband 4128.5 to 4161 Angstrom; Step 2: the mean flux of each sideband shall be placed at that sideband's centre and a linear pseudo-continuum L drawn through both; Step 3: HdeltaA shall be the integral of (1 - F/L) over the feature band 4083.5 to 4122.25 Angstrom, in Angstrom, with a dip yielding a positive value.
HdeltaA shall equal 0.5 Angstrom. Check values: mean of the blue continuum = 72.1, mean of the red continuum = 72.6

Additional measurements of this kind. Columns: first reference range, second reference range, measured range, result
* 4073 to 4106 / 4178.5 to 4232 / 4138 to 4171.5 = 0.9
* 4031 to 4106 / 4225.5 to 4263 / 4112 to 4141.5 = 1.3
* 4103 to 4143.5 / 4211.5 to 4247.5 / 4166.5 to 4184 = 0.5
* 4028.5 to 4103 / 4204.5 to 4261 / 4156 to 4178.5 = 0.8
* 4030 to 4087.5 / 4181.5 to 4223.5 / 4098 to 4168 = 4.5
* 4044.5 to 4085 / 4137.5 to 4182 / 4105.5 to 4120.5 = 1.0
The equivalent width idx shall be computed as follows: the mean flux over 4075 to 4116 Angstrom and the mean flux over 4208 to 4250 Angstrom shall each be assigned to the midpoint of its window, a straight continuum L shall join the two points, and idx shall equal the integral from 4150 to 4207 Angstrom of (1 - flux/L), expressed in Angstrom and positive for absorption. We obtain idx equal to 1.9 Angstrom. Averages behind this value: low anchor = 71.4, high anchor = 79.9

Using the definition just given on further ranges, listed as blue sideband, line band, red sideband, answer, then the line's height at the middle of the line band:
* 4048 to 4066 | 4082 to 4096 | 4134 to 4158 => -1.2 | 72.5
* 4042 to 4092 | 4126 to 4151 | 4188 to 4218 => 0.9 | 75.9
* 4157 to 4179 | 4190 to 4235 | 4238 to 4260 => 0.6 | 78.4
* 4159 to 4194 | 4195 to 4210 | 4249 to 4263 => 0.1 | 76.6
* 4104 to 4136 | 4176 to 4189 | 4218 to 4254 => 0.3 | 74.6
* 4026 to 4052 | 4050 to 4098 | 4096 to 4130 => -1.5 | 72.1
